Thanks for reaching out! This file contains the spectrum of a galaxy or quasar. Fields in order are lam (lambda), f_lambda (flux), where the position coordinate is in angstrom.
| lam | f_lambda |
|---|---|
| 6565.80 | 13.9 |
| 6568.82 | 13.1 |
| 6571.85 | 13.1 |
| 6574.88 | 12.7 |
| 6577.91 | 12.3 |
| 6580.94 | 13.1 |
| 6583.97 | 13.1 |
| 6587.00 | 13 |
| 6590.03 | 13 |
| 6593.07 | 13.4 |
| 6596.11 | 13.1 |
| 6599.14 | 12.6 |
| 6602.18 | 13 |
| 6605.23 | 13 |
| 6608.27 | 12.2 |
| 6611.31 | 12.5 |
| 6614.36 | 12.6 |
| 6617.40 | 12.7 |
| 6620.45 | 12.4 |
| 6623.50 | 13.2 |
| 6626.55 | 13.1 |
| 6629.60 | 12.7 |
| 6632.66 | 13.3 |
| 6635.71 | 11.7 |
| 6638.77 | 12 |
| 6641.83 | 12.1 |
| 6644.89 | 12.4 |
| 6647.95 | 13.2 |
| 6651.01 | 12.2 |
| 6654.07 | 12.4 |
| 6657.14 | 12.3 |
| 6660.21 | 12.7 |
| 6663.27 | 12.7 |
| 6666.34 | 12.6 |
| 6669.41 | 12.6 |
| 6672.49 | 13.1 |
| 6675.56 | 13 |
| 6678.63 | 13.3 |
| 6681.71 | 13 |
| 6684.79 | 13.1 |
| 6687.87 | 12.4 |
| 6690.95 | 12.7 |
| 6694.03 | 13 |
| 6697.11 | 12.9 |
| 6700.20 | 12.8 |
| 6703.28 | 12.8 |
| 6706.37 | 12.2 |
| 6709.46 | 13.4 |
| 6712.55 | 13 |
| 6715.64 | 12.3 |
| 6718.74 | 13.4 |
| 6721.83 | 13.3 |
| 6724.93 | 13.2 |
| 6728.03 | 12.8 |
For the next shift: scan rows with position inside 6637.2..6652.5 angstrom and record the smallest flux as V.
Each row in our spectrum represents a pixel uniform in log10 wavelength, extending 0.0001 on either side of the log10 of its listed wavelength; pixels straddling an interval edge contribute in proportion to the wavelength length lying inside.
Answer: 12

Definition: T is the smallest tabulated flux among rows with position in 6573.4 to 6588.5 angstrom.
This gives 12.3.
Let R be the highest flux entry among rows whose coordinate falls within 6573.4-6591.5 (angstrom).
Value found 13.1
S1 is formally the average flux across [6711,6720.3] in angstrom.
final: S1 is 12.9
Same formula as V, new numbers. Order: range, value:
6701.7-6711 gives 12.2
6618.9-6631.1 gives 12.4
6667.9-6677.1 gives 12.6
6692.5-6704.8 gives 12.8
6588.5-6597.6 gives 13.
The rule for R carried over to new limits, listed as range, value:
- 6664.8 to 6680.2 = 13.3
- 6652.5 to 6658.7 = 12.4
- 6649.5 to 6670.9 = 12.7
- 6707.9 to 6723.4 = 13.4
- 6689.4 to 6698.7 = 13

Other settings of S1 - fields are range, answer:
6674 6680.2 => 13.2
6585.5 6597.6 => 13.1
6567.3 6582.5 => 12.9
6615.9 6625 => 12.8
